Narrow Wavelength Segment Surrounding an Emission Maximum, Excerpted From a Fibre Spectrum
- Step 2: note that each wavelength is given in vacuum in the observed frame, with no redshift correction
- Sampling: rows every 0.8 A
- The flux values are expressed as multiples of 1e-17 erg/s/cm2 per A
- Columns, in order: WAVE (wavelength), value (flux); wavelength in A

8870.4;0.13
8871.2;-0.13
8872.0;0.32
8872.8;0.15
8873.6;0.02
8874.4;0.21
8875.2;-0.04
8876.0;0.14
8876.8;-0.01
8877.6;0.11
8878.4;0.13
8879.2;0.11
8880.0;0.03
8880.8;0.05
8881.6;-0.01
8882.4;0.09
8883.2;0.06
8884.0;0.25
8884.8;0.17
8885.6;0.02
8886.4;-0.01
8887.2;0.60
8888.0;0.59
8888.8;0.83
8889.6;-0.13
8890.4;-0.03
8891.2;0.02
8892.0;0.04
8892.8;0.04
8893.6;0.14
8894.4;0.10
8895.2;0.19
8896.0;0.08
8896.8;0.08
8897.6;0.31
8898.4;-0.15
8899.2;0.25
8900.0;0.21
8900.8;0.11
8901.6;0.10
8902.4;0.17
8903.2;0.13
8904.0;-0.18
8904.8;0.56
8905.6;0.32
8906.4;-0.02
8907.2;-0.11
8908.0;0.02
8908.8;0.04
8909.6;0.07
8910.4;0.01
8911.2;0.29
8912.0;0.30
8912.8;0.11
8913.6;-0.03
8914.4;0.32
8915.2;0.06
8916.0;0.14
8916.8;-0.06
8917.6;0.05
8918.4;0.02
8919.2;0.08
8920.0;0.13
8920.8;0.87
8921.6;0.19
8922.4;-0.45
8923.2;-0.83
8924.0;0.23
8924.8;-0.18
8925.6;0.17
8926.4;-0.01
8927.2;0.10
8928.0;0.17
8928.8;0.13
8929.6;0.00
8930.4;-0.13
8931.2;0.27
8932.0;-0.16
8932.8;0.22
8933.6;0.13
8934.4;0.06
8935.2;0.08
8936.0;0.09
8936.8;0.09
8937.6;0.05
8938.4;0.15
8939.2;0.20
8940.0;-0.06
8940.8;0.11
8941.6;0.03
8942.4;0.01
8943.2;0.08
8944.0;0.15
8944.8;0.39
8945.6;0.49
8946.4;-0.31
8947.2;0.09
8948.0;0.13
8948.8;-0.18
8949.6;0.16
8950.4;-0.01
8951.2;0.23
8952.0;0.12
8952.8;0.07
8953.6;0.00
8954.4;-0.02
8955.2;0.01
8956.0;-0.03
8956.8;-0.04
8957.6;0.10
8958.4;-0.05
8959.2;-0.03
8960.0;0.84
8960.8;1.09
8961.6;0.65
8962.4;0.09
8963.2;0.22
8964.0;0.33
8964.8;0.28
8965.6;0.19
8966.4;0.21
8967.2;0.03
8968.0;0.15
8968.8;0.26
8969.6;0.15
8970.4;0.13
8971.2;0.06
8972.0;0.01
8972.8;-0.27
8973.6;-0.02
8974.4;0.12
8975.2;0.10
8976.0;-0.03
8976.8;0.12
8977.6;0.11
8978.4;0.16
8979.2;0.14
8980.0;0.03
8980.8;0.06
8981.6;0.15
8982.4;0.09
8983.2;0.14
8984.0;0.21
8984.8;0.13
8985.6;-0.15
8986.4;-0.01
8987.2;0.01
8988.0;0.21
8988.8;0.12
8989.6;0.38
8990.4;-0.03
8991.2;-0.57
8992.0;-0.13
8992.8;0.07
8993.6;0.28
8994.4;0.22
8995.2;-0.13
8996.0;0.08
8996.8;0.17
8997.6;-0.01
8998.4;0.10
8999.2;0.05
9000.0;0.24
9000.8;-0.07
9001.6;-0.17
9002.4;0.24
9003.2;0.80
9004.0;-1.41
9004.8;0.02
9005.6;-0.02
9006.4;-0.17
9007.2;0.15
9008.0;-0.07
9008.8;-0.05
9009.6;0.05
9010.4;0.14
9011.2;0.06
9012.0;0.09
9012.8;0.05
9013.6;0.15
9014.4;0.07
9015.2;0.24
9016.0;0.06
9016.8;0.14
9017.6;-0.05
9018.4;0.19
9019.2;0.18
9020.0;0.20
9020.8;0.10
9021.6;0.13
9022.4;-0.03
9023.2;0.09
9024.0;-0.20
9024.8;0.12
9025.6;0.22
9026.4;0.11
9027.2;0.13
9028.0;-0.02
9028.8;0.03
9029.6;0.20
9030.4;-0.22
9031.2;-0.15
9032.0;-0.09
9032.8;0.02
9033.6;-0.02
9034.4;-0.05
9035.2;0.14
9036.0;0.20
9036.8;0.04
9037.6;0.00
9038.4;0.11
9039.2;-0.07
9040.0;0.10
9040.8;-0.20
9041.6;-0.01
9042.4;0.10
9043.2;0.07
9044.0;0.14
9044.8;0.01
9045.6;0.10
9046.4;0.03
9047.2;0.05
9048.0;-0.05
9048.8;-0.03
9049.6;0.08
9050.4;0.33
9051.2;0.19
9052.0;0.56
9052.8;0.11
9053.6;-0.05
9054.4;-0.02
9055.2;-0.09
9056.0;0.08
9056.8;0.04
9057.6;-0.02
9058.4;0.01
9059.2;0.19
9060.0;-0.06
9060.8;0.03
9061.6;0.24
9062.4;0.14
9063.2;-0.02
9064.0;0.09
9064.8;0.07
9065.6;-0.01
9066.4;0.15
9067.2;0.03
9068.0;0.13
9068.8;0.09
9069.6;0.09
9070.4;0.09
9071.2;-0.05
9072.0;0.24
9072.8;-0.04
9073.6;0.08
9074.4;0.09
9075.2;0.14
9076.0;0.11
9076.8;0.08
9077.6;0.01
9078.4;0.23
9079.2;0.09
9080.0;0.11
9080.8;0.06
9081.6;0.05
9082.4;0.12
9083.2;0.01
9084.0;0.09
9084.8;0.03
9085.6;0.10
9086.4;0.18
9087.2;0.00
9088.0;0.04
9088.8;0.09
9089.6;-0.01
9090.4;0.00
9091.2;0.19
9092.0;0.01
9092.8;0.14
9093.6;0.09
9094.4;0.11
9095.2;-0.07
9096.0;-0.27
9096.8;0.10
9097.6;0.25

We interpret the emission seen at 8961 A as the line H-gamma 4340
